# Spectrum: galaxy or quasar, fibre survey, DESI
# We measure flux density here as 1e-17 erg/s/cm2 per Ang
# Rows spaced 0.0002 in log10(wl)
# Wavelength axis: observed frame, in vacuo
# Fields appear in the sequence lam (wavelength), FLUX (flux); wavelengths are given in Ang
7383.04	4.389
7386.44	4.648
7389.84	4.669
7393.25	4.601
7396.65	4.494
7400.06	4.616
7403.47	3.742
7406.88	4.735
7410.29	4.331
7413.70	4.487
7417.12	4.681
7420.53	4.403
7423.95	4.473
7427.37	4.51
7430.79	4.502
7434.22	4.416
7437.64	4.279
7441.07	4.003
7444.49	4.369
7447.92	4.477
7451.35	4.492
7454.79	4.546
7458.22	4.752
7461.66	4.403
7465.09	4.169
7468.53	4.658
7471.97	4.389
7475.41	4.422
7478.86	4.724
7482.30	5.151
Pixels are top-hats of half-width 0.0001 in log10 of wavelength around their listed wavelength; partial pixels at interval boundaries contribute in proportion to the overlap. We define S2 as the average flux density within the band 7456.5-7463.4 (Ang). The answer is 4.58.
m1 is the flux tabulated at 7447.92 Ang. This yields 4.477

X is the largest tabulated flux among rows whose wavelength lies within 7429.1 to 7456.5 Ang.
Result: 4.546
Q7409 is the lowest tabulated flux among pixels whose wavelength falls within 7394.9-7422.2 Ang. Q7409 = 3.742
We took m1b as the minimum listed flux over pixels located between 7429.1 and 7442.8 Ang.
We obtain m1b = 4.003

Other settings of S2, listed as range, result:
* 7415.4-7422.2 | 4.54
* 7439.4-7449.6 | 4.29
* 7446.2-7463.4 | 4.53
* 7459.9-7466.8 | 4.29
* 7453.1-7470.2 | 4.51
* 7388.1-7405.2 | 4.42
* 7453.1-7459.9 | 4.65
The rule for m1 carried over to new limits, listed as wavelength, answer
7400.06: 4.616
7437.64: 4.279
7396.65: 4.494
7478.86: 4.724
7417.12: 4.681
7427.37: 4.51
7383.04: 4.389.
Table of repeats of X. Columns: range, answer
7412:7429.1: 4.681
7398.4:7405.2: 4.616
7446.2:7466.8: 4.752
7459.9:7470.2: 4.658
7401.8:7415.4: 4.735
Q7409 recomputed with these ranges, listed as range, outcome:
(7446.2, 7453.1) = 4.477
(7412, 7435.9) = 4.403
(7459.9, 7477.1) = 4.169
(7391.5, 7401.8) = 4.494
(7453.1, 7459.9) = 4.546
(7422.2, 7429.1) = 4.473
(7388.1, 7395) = 4.601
